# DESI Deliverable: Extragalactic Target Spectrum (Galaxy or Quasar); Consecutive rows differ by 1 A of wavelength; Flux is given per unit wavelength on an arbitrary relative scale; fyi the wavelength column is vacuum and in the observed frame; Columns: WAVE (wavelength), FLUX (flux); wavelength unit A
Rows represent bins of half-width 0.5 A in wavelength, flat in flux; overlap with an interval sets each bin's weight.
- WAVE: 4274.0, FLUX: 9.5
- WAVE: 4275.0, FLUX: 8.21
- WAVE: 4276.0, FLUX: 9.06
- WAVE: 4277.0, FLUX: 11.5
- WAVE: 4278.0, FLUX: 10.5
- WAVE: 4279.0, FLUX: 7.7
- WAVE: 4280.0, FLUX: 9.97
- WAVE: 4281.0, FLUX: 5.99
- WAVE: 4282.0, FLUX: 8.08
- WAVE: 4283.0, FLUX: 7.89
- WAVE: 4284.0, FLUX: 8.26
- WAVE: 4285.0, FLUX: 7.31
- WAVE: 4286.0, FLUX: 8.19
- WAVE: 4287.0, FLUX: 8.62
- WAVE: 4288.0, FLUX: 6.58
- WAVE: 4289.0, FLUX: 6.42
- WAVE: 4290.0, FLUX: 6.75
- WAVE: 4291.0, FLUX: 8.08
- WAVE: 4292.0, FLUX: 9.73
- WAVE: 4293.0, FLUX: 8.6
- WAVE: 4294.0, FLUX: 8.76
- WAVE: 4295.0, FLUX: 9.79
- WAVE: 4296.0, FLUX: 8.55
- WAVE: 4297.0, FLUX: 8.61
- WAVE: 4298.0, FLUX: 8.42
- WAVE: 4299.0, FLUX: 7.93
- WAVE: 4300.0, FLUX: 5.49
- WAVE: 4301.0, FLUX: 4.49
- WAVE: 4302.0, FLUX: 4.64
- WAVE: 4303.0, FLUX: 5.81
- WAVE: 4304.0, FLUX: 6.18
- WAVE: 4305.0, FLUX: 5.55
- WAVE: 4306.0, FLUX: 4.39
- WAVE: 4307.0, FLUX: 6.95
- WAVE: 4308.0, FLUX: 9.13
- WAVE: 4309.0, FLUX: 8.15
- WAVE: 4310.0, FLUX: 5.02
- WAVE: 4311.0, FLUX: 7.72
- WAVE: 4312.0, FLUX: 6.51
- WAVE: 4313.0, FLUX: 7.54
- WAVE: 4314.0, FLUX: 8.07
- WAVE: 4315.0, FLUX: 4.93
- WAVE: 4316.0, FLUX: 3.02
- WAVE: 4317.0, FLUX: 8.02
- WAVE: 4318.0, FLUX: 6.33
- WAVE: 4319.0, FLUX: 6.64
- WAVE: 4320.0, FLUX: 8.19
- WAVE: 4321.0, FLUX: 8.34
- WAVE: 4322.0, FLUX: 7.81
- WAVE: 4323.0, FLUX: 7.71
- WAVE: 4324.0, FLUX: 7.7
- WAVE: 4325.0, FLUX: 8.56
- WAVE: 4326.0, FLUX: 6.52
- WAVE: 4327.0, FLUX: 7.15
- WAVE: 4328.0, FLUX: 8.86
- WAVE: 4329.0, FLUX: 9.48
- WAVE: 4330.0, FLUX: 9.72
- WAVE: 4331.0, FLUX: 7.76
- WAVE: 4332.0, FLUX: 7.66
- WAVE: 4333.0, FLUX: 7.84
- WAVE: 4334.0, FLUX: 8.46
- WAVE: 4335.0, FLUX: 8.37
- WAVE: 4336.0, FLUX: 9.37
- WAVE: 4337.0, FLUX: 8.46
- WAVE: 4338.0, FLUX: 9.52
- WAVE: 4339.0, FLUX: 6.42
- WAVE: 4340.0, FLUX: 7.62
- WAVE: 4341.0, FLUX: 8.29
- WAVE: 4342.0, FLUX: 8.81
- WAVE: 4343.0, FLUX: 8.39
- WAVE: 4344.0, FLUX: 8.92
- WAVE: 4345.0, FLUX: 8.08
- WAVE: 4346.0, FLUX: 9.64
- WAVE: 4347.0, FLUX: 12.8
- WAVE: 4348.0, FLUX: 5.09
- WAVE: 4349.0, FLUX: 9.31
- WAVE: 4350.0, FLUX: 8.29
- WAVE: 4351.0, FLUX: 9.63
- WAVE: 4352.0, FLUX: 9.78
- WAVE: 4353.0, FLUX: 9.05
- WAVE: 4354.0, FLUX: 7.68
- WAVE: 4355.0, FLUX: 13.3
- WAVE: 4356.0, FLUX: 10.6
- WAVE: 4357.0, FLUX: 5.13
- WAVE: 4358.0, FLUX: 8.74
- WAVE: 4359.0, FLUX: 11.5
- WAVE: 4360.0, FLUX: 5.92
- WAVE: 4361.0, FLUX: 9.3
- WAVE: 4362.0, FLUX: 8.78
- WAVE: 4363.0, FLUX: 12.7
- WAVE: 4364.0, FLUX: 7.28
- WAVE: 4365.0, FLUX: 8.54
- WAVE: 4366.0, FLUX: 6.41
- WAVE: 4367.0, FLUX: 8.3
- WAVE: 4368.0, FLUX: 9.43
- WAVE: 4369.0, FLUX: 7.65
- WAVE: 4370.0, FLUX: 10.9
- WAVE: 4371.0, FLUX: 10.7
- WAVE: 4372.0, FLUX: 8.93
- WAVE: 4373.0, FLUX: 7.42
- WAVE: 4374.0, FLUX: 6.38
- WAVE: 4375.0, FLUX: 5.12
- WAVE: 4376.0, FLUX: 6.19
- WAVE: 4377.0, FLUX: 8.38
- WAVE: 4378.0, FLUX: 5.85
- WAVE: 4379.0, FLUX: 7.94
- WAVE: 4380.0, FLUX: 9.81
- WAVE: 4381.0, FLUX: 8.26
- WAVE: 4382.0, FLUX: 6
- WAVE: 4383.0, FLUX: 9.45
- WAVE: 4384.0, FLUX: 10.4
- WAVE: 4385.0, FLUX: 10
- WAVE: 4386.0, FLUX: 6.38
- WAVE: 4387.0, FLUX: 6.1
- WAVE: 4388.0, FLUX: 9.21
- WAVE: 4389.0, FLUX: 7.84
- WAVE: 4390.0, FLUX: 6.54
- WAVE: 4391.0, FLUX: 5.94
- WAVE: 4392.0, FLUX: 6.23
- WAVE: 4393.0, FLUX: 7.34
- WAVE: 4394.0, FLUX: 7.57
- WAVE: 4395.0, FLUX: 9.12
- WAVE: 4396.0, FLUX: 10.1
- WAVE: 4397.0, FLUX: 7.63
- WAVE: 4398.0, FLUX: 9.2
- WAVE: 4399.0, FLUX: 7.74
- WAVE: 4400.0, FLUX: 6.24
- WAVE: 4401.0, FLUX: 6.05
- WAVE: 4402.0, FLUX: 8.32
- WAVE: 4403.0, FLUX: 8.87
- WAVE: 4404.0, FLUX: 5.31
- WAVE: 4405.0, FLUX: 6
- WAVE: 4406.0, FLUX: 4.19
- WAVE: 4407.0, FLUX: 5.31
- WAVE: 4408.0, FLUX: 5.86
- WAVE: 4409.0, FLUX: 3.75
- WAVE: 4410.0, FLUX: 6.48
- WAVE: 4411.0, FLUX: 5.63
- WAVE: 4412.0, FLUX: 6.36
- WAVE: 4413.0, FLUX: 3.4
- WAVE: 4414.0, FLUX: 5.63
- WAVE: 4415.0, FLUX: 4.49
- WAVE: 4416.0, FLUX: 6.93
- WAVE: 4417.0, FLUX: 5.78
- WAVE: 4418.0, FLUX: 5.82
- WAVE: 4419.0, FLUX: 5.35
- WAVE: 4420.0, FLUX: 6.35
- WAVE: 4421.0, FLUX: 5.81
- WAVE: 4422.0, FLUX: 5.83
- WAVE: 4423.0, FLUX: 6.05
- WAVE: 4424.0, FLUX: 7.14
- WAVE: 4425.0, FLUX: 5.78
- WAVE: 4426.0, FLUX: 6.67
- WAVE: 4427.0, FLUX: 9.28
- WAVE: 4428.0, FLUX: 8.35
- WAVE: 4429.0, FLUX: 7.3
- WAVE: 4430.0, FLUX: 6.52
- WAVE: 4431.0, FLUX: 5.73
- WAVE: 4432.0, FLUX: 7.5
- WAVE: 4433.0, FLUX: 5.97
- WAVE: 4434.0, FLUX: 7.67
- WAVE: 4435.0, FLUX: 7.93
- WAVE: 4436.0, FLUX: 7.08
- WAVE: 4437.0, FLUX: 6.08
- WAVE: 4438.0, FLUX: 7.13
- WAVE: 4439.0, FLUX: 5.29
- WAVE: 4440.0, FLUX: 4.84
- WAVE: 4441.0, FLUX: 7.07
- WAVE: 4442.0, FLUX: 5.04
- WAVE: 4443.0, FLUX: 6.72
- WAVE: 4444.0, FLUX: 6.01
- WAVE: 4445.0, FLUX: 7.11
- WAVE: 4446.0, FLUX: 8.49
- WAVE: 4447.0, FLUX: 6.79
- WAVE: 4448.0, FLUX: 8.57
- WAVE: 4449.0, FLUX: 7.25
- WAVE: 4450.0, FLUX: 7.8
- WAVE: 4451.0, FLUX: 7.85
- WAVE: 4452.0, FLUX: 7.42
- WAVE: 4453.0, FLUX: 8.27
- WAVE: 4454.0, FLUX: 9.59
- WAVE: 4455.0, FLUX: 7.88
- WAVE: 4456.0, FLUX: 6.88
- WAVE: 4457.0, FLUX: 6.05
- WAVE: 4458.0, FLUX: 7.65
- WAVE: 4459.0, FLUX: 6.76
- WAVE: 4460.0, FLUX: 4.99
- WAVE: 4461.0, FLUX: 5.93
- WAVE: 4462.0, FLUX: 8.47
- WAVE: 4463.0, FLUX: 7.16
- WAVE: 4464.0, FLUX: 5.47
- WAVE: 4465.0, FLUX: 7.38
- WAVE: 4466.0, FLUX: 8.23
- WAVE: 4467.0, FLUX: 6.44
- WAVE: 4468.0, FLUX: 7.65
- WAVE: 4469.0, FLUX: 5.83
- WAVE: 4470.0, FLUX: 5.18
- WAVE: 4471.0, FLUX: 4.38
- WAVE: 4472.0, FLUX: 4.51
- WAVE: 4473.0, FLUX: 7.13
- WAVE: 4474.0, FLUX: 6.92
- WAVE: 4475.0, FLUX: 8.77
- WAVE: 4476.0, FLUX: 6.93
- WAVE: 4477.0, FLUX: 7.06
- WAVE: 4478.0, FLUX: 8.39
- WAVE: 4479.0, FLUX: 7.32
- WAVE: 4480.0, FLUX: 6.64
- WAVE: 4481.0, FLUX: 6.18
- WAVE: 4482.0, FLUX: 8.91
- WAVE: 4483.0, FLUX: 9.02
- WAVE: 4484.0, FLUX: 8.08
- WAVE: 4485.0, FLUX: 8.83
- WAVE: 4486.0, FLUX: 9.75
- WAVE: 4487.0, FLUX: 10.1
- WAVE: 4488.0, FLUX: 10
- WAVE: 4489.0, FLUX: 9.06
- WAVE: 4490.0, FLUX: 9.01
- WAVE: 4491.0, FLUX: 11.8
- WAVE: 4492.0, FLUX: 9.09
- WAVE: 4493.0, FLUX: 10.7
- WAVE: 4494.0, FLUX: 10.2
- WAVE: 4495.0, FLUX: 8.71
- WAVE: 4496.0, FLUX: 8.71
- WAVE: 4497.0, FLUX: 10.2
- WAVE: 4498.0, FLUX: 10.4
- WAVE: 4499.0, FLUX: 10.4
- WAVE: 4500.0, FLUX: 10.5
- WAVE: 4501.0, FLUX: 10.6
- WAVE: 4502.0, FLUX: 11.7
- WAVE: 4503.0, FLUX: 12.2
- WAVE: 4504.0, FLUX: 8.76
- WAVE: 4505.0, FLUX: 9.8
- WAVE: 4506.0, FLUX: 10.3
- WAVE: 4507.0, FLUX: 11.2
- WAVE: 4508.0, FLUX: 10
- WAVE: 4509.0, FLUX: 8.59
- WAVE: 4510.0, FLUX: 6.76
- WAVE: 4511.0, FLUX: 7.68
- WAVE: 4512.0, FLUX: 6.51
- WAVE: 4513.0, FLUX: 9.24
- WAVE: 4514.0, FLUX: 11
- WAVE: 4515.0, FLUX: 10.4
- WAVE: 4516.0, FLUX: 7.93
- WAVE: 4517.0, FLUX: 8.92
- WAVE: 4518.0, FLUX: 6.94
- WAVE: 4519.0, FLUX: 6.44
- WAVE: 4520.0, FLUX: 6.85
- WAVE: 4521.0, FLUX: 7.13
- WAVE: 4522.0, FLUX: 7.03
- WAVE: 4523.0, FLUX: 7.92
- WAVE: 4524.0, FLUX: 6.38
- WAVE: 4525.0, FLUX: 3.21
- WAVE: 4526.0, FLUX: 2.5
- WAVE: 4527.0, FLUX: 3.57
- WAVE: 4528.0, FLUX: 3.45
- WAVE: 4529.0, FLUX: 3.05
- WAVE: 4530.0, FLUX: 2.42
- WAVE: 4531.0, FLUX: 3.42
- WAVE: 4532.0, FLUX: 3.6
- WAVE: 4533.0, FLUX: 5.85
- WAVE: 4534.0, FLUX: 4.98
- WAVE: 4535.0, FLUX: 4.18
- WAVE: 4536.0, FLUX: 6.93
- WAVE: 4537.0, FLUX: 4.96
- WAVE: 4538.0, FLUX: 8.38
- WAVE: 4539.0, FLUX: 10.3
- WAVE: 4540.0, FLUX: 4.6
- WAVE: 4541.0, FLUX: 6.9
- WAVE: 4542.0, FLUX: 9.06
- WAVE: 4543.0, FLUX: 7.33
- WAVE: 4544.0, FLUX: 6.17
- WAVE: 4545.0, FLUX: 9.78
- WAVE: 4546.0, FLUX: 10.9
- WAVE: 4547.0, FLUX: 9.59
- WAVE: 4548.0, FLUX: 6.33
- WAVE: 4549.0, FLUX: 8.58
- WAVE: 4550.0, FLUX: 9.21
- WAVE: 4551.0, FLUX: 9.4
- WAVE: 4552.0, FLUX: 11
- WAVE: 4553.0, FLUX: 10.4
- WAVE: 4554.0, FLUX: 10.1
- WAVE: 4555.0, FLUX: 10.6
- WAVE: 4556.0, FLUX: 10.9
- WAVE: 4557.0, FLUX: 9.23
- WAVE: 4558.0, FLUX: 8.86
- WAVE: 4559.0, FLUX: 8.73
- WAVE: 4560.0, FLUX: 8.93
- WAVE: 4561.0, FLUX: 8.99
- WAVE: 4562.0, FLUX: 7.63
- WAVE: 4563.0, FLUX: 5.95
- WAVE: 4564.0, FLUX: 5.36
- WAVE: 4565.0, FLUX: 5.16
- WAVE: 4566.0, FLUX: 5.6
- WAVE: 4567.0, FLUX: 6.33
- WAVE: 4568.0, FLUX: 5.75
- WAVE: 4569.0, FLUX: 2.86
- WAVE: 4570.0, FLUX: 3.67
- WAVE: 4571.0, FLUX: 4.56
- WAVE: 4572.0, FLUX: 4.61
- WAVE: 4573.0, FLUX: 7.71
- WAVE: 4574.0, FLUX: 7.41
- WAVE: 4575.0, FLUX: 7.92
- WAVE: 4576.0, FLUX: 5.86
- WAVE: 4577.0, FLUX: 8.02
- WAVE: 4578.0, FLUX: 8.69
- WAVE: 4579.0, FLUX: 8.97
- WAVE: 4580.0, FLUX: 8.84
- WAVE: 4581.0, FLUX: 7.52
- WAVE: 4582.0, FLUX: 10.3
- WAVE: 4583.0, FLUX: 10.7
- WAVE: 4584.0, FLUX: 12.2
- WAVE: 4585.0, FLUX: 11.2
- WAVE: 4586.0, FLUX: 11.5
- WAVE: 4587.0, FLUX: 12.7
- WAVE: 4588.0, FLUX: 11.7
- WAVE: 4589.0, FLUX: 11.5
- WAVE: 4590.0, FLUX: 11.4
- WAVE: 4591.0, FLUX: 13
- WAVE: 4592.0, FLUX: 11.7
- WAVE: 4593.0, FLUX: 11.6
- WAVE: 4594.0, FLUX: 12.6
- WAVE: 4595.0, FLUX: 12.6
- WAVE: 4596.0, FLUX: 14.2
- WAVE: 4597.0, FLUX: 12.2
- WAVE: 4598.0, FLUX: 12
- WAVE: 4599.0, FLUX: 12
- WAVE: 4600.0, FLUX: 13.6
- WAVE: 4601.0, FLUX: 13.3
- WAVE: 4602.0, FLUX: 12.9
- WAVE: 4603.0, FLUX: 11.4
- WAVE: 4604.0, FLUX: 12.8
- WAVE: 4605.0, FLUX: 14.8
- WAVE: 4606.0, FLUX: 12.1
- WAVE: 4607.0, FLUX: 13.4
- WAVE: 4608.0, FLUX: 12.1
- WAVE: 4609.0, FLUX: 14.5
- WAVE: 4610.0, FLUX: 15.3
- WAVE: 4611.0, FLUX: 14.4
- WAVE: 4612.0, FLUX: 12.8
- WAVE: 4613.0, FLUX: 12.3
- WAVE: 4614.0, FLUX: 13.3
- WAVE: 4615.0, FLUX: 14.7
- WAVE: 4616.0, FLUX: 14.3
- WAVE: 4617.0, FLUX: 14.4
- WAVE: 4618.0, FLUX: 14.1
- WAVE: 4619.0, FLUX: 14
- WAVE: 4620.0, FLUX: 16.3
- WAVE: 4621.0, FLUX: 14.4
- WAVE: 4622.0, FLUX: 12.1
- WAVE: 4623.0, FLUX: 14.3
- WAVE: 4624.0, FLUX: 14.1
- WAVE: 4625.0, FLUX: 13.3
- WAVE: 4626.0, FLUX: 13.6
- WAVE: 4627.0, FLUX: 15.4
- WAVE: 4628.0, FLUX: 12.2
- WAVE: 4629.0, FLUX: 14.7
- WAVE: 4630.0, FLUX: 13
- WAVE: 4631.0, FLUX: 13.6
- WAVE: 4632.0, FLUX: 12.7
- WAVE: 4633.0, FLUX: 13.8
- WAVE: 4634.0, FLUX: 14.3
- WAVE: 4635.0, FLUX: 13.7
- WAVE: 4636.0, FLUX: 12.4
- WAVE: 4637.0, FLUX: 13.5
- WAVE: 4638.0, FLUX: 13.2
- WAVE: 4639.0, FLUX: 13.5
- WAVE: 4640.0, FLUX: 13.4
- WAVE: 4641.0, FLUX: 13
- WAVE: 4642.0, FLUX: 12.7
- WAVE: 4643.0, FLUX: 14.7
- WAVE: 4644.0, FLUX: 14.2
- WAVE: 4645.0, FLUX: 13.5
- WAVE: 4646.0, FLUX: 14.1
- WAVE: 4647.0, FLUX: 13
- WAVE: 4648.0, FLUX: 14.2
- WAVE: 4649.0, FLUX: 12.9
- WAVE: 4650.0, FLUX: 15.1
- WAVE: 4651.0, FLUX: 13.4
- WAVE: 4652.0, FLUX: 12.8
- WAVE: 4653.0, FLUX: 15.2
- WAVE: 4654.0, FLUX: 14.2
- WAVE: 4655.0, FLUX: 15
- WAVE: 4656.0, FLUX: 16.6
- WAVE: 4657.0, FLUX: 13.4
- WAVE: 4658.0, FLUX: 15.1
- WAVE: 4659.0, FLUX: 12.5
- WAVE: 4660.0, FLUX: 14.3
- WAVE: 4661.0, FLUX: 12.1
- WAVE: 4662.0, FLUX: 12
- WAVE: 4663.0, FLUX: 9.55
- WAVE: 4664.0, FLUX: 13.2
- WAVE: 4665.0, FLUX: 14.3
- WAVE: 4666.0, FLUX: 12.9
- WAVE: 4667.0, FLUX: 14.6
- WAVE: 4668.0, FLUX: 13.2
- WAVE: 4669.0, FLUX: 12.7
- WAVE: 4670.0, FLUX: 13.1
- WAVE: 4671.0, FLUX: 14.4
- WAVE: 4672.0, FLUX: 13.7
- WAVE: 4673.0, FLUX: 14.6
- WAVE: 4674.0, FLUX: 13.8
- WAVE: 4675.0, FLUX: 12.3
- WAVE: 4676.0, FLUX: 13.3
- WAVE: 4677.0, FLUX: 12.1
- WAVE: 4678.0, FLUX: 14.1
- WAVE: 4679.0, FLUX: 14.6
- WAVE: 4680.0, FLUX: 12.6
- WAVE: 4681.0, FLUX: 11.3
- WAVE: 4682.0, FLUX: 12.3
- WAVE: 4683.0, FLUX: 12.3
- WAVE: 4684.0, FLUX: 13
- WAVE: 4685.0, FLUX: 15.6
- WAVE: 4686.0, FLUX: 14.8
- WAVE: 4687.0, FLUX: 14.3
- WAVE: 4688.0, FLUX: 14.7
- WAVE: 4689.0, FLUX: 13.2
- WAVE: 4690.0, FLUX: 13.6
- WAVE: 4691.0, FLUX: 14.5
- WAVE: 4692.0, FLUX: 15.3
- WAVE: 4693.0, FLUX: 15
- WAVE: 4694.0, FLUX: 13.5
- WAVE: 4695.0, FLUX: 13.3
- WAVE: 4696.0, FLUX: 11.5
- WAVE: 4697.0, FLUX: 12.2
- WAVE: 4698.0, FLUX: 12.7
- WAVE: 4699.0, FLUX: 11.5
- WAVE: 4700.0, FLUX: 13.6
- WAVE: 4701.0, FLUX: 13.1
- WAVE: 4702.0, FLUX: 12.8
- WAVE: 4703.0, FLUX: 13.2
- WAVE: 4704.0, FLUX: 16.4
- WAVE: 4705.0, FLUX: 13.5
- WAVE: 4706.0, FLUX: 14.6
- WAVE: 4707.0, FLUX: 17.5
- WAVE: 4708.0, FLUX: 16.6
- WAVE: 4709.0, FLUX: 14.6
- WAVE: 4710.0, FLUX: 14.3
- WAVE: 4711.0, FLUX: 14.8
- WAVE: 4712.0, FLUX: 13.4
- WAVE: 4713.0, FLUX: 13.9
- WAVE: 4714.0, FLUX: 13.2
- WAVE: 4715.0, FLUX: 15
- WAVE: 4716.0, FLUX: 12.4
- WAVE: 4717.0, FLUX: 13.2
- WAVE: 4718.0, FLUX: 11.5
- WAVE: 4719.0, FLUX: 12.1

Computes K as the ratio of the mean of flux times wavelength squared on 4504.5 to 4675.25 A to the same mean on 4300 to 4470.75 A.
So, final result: 1.6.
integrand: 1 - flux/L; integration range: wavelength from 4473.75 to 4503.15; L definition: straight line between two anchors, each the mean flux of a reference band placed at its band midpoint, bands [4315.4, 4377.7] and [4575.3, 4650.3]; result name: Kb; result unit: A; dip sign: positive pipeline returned 4.2 A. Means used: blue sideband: 8.32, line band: 9.19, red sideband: 12.8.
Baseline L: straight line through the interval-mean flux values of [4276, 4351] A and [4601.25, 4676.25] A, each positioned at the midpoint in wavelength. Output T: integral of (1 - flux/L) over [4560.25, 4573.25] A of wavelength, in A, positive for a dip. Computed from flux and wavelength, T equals 7.0 A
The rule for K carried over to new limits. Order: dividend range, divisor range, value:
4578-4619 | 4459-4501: 1.62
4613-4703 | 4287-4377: 1.97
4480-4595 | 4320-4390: 1.07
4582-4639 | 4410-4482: 2.10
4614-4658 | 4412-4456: 2.25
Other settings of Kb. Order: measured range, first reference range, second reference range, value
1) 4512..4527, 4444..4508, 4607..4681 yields 3.9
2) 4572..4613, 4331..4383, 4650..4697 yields 2.9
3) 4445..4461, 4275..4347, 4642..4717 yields 4.2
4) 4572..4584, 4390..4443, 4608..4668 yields 3.5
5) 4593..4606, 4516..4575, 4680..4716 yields -4.8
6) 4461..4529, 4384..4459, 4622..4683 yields 6.8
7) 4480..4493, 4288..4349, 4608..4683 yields 1.9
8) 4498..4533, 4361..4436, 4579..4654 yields 9.2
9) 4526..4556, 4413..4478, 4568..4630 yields 8.6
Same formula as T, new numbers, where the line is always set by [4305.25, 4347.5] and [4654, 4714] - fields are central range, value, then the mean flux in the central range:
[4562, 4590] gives 9.4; 7.93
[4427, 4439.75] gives 3.5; 6.93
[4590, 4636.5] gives -3.2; 13.4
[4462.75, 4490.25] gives 7.5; 7.5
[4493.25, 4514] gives 2.0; 9.67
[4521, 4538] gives 9.7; 4.78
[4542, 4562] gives 4.1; 9.17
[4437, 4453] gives 4.7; 6.91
